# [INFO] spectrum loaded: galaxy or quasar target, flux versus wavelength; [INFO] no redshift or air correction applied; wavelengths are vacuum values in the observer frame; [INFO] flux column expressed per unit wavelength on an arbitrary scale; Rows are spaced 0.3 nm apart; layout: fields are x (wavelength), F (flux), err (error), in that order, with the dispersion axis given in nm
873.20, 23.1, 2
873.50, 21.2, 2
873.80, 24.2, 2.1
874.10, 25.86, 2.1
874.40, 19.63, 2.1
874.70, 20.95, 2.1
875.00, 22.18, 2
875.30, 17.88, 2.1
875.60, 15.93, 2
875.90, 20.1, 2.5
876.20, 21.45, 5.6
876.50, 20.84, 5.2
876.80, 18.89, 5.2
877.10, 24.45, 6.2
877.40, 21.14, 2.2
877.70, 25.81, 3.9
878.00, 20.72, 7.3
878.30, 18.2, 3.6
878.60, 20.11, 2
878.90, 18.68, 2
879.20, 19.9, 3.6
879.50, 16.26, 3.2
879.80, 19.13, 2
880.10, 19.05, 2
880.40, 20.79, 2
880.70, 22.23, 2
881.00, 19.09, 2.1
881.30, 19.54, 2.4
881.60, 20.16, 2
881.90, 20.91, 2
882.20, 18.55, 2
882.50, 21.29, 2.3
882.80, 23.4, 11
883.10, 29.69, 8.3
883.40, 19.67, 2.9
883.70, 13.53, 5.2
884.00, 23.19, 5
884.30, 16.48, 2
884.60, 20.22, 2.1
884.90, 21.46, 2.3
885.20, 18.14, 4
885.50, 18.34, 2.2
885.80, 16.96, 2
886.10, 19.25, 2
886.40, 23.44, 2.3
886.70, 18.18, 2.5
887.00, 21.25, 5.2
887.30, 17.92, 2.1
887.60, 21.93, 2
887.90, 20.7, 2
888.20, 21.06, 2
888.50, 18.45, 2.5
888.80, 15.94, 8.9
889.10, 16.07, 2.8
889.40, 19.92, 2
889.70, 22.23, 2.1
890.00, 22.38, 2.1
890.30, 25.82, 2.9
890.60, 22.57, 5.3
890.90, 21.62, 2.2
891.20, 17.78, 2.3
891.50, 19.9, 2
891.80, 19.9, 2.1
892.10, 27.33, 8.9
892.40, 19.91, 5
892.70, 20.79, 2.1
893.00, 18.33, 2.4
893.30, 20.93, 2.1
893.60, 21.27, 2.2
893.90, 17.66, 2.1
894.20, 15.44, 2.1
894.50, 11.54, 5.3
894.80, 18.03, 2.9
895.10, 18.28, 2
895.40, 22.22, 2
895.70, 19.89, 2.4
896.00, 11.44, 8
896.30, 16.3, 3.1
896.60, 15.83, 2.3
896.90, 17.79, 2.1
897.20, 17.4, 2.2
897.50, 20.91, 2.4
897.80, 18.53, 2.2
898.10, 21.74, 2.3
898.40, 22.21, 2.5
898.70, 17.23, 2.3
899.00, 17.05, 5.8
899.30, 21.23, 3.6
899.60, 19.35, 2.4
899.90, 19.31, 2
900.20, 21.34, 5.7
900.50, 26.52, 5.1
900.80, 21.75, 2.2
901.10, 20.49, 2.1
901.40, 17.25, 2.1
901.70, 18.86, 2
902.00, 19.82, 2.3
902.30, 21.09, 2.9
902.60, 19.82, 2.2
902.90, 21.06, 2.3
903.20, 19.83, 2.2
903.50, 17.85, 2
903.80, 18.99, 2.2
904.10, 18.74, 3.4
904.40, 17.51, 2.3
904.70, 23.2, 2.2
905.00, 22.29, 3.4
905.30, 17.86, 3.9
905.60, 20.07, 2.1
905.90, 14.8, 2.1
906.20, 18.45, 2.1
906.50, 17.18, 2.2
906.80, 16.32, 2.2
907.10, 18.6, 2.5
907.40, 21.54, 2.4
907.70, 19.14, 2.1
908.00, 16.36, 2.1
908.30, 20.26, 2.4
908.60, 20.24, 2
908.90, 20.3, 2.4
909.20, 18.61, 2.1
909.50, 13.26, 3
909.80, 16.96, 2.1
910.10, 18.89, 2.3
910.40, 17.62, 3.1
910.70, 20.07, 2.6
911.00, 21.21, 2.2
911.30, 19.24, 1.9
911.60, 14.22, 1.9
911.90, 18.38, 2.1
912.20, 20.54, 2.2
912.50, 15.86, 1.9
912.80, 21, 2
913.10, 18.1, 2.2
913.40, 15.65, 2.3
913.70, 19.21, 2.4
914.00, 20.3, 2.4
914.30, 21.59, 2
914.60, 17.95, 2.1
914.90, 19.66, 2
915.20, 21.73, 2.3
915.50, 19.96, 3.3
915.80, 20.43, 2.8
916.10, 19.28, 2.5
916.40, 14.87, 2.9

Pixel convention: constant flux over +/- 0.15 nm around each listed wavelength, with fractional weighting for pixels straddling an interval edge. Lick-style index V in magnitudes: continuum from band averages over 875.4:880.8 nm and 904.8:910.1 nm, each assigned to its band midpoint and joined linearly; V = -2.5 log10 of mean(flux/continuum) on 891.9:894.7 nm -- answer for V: 0.00 mag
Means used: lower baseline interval 20.2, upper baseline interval 18.4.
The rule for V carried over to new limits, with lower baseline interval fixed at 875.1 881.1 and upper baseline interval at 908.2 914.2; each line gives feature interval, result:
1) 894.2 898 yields 0.11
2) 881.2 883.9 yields -0.05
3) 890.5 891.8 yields -0.05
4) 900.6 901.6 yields -0.06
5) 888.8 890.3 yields -0.04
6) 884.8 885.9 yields 0.06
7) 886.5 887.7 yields -0.01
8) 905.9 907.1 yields 0.09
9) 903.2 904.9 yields -0.03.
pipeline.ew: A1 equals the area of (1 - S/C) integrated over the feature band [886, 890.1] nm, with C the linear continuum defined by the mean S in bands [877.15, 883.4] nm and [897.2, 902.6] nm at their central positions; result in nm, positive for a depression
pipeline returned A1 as 0.13 nm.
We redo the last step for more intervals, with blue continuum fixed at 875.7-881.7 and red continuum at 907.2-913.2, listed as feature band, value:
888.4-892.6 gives -0.23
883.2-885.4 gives 0.09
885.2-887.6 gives 0.05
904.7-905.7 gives -0.09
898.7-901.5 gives -0.18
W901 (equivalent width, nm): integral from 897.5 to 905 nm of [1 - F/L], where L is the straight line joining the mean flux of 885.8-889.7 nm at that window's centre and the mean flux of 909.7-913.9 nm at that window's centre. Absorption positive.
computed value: -0.48 nm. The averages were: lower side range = 19.5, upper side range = 18.4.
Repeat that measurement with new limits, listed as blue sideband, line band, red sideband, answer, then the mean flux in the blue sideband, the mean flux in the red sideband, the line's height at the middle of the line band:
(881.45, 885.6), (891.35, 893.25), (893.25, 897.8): -0.28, 20.4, 17.6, 18.4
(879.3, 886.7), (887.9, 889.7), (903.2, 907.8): 0.08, 20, 18.9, 19.7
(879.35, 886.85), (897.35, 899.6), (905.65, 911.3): -0.10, 20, 18.4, 19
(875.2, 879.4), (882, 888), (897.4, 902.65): 0.03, 20.3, 20.3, 20.3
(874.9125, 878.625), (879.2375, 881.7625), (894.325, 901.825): 0.09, 20.6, 18.9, 20.3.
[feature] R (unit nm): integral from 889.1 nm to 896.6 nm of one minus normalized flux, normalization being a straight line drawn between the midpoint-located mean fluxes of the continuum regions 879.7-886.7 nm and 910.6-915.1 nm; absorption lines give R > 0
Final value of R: 0.10 nm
